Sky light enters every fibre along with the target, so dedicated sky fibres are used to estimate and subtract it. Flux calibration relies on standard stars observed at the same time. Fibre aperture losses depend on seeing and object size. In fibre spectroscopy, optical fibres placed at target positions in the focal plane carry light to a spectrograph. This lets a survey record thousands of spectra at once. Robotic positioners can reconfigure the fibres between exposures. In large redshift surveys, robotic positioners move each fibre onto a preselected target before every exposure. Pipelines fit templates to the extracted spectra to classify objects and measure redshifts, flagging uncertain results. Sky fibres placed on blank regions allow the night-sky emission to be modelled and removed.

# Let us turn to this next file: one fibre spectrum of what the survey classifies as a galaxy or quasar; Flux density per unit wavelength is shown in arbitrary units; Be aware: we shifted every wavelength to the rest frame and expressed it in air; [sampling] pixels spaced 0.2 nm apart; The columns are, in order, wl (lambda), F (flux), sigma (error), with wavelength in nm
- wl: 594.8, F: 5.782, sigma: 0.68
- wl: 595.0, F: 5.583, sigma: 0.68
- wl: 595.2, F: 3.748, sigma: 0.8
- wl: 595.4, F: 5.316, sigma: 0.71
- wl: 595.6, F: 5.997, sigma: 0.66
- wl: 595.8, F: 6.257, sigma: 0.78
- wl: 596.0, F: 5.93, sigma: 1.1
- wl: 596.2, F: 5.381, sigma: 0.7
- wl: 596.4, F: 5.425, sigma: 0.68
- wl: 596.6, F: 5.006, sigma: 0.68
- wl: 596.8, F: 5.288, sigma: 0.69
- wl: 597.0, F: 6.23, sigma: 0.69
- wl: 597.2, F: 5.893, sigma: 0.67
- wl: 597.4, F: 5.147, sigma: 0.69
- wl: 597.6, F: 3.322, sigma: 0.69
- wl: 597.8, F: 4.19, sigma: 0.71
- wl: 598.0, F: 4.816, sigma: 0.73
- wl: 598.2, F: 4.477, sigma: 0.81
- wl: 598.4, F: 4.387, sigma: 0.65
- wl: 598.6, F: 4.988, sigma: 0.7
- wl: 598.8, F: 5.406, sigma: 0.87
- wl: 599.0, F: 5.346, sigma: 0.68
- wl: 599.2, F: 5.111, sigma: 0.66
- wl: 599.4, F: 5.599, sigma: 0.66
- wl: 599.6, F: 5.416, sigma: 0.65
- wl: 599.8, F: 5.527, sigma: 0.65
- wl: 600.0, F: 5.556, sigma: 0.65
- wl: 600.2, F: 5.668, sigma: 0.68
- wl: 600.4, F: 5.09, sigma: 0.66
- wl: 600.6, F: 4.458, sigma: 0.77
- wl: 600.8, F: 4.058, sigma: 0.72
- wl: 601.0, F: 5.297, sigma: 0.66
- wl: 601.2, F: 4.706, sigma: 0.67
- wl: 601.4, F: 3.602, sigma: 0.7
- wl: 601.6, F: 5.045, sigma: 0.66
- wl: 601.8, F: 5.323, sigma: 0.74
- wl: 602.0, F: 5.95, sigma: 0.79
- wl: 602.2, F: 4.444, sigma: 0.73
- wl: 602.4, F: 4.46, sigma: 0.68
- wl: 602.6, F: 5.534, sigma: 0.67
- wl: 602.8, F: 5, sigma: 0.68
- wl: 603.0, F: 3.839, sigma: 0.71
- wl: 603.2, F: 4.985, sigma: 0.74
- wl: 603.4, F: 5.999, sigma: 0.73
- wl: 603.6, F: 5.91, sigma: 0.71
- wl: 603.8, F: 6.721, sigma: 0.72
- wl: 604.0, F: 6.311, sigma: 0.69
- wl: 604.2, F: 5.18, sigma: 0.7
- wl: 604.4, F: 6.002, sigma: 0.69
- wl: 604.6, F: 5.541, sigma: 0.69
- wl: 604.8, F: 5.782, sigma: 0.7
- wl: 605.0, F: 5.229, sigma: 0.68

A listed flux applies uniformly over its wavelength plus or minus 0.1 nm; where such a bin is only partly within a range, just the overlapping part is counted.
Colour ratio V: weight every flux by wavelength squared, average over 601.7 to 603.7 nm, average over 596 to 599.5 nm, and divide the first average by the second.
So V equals 1.03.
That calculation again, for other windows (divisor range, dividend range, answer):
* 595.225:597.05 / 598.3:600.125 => 0.96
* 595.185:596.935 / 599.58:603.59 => 0.93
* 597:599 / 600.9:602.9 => 1.03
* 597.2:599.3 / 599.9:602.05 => 1.05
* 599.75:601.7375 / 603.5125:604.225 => 1.26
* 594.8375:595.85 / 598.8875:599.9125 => 1.02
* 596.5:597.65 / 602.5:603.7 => 1.02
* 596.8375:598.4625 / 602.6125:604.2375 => 1.16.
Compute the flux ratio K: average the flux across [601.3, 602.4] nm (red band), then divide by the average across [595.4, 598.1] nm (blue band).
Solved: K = 0.91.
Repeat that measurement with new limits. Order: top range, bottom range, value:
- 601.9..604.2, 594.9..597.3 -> 0.98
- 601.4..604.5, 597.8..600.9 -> 1.06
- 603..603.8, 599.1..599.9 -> 1.02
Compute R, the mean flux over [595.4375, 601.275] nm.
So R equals 5.17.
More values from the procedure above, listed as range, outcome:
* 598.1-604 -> 5.12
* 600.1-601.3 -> 4.88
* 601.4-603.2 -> 4.88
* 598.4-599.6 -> 5.23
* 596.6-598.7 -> 4.88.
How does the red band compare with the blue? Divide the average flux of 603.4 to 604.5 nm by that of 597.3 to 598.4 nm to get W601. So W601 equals 1.37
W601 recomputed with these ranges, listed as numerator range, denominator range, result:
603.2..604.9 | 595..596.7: 1.09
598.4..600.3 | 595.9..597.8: 1.02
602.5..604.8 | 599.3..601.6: 1.11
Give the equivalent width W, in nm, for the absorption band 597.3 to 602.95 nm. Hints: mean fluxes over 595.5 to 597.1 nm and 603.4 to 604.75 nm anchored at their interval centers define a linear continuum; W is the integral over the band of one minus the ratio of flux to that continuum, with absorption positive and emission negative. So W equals 0.87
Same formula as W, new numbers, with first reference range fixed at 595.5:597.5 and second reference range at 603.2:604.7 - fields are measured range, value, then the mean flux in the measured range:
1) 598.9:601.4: 0.29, 5.09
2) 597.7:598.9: 0.21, 4.71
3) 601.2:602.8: 0.25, 4.9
